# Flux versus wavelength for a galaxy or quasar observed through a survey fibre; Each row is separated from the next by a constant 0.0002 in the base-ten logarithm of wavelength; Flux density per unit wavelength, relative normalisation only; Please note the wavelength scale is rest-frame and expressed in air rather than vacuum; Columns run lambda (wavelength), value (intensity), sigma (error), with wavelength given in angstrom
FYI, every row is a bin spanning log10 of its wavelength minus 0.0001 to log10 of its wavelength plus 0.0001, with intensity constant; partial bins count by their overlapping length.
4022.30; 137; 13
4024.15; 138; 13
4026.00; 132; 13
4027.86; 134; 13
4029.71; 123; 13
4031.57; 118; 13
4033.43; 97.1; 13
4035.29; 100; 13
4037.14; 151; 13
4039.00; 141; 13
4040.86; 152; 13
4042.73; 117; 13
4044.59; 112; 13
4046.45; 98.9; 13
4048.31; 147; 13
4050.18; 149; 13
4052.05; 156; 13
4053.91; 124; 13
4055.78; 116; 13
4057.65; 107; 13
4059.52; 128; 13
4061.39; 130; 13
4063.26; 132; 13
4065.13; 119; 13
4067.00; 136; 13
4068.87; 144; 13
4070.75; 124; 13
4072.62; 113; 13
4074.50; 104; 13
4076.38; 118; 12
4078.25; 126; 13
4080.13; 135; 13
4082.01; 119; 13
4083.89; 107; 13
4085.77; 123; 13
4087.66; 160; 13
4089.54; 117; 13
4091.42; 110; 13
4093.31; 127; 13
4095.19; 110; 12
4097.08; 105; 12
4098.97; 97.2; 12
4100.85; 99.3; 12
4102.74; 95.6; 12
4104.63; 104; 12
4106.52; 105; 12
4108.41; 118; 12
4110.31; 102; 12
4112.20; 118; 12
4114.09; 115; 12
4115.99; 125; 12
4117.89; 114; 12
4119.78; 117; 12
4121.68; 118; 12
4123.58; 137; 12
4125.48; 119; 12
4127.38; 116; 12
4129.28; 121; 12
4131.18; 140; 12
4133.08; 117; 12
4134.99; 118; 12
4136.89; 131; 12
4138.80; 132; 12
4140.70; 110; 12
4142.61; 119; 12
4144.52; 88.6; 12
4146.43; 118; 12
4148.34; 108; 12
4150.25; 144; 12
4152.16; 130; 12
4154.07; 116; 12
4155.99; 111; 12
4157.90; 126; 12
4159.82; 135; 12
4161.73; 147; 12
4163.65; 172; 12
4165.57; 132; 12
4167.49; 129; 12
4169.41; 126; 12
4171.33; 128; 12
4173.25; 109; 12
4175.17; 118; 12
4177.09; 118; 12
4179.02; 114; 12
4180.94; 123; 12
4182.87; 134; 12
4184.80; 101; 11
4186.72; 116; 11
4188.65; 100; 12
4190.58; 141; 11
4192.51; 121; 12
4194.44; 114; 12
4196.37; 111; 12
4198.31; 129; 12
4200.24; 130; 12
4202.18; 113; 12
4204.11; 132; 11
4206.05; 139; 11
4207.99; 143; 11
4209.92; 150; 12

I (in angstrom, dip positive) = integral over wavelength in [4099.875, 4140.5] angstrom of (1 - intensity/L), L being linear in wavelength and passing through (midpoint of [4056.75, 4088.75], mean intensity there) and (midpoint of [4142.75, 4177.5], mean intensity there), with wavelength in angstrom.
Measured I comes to 2.62 angstrom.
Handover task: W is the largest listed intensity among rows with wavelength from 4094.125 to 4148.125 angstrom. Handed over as 140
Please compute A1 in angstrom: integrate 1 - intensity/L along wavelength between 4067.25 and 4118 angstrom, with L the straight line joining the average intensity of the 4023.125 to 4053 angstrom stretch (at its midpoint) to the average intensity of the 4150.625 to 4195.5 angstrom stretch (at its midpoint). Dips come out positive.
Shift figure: 4.4 angstrom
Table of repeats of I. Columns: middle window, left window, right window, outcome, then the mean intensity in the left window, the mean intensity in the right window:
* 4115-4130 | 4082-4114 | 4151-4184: -0.4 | 113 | 127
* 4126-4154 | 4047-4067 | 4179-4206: 0.9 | 130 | 121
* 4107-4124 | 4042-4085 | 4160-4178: 1.4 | 124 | 131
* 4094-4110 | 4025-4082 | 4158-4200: 2.7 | 126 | 125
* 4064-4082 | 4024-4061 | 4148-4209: 0.3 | 127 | 126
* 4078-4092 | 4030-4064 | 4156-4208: 0.1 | 126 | 125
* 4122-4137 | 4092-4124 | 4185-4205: -1.4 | 112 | 120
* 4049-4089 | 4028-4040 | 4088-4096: -2.1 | 123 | 120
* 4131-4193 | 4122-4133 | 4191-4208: 1.0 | 125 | 125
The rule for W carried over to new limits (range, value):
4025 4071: 156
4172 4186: 134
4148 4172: 172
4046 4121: 160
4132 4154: 144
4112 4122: 125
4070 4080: 126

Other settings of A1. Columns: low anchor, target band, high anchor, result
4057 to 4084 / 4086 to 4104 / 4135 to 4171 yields 1.5 angstrom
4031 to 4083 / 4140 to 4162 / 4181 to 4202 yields 0.2 angstrom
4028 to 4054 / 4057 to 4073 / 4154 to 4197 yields 0.1 angstrom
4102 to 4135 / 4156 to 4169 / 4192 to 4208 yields -1.8 angstrom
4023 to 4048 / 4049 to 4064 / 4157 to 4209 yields -0.7 angstrom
